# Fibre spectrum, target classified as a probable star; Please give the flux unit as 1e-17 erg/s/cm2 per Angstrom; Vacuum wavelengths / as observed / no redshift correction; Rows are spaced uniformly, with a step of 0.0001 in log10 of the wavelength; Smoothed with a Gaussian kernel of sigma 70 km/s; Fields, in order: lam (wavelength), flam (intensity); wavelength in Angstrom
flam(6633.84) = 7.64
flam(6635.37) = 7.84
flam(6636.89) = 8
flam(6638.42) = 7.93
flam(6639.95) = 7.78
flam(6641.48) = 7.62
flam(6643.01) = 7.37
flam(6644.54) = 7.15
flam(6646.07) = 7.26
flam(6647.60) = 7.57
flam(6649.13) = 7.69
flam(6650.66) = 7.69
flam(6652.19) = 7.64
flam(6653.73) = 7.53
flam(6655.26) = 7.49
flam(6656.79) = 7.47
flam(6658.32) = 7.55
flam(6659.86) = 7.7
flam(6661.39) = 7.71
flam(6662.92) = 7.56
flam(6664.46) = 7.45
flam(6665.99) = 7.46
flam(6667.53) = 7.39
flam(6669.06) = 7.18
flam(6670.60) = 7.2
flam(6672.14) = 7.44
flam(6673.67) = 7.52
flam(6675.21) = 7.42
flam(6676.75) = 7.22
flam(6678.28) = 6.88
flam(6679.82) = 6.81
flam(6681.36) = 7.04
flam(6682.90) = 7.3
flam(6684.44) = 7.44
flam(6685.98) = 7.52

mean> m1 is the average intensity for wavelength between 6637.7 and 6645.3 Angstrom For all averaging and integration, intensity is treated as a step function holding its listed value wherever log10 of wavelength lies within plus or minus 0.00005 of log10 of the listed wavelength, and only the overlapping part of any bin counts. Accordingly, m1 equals 7.57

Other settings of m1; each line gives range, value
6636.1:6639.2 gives 7.98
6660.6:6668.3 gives 7.52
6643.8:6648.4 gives 7.33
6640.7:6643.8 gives 7.49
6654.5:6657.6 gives 7.49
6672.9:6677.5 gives 7.39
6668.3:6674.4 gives 7.33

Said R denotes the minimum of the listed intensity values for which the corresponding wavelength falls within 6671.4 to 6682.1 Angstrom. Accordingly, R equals 6.81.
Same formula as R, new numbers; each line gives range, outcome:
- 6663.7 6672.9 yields 7.18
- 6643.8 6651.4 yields 7.15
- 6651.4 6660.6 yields 7.47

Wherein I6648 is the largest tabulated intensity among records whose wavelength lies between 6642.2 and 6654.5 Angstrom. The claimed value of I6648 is 7.69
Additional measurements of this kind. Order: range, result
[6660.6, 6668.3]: 7.71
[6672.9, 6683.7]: 7.52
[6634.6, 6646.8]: 8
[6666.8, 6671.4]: 7.39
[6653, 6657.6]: 7.53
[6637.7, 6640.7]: 7.93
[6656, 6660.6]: 7.7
